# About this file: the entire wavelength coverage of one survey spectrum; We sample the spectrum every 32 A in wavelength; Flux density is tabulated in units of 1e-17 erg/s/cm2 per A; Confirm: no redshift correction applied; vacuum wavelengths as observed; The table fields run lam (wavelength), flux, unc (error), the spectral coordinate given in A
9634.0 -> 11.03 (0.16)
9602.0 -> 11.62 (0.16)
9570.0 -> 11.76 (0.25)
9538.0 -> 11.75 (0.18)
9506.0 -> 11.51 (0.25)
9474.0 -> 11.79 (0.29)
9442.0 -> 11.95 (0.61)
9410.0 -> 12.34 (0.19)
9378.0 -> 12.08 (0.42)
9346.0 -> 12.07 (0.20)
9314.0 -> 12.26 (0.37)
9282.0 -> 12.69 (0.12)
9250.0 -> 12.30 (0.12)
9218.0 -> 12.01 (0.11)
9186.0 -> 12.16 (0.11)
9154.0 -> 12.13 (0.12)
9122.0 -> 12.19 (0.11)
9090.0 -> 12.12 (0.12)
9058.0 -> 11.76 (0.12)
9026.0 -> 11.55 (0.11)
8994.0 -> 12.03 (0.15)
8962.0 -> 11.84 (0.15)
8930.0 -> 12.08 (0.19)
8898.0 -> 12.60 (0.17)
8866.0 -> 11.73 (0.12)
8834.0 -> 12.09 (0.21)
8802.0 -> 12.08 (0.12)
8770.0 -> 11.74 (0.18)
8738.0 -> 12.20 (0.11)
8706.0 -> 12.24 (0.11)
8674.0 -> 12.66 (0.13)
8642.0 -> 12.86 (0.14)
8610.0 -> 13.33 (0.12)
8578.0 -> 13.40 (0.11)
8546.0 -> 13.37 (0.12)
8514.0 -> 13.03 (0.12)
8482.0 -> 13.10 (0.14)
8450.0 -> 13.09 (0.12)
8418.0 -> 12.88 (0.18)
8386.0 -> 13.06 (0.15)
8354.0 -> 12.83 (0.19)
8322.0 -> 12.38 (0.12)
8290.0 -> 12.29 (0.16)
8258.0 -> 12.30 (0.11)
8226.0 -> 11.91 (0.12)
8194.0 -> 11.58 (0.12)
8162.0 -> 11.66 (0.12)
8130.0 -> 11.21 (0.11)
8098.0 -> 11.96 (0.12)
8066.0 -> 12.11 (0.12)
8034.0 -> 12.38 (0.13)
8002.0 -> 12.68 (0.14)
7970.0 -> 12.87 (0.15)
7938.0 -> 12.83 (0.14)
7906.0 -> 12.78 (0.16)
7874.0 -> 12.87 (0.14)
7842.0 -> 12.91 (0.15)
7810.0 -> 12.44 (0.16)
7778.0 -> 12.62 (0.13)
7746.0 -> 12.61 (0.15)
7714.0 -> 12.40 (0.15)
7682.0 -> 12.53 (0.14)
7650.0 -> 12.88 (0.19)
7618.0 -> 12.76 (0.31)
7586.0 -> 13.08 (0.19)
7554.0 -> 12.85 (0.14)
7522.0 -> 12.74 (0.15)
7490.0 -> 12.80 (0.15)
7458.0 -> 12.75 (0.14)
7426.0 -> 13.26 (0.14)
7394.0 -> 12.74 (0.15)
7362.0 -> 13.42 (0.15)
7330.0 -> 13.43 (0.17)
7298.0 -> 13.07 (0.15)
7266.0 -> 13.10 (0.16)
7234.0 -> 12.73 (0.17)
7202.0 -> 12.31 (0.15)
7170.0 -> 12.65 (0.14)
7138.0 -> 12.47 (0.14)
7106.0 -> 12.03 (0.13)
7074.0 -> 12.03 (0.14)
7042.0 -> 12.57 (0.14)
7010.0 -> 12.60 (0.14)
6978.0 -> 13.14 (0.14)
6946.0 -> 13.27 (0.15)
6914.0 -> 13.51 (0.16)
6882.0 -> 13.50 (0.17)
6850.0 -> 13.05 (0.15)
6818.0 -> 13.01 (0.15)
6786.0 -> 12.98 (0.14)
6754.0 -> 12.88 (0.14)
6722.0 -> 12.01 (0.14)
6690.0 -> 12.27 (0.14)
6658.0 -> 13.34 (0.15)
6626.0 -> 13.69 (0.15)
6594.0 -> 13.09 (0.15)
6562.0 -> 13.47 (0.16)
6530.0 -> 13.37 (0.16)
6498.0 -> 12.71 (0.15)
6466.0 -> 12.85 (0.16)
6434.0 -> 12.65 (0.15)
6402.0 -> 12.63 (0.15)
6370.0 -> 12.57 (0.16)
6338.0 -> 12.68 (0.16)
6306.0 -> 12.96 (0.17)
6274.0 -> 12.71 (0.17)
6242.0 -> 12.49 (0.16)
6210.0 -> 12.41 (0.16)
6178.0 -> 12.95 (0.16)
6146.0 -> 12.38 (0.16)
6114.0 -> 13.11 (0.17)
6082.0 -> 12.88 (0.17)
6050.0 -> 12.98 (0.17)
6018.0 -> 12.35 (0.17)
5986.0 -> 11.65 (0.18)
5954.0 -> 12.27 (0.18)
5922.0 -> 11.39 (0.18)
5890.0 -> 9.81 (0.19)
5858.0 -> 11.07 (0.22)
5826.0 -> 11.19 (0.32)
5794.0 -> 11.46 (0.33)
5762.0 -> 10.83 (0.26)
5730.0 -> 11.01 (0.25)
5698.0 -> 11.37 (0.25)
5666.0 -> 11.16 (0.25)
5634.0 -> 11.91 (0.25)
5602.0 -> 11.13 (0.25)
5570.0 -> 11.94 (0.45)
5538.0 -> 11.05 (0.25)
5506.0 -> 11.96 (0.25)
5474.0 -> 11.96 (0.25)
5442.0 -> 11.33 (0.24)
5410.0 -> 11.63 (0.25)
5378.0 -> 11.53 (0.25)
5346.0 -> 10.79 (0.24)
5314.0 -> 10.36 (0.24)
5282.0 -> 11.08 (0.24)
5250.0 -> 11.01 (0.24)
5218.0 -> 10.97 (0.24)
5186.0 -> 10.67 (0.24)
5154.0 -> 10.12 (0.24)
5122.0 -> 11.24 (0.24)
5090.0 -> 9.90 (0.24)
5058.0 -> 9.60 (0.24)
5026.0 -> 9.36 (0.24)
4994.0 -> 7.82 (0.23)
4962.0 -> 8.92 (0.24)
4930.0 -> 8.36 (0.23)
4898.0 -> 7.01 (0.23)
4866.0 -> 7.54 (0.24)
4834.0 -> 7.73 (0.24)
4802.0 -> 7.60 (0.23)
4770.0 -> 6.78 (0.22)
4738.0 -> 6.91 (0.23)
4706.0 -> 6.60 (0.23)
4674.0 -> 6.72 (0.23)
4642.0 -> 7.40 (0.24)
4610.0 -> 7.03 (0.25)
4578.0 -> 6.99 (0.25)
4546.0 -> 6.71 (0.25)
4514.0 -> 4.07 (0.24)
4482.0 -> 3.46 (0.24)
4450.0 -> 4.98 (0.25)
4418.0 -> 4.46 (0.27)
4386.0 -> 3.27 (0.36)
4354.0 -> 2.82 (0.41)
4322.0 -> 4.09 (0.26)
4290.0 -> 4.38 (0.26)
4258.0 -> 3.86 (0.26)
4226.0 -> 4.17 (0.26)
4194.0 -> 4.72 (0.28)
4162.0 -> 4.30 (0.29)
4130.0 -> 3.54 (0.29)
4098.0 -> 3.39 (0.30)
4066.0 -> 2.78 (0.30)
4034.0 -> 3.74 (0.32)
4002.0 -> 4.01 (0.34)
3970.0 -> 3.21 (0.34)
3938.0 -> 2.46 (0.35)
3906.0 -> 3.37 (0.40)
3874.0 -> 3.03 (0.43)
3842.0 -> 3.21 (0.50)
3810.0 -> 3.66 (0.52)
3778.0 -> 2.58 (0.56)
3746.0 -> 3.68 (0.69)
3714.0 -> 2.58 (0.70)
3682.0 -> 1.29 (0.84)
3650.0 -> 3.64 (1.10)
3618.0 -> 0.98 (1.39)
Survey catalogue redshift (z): 0.138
